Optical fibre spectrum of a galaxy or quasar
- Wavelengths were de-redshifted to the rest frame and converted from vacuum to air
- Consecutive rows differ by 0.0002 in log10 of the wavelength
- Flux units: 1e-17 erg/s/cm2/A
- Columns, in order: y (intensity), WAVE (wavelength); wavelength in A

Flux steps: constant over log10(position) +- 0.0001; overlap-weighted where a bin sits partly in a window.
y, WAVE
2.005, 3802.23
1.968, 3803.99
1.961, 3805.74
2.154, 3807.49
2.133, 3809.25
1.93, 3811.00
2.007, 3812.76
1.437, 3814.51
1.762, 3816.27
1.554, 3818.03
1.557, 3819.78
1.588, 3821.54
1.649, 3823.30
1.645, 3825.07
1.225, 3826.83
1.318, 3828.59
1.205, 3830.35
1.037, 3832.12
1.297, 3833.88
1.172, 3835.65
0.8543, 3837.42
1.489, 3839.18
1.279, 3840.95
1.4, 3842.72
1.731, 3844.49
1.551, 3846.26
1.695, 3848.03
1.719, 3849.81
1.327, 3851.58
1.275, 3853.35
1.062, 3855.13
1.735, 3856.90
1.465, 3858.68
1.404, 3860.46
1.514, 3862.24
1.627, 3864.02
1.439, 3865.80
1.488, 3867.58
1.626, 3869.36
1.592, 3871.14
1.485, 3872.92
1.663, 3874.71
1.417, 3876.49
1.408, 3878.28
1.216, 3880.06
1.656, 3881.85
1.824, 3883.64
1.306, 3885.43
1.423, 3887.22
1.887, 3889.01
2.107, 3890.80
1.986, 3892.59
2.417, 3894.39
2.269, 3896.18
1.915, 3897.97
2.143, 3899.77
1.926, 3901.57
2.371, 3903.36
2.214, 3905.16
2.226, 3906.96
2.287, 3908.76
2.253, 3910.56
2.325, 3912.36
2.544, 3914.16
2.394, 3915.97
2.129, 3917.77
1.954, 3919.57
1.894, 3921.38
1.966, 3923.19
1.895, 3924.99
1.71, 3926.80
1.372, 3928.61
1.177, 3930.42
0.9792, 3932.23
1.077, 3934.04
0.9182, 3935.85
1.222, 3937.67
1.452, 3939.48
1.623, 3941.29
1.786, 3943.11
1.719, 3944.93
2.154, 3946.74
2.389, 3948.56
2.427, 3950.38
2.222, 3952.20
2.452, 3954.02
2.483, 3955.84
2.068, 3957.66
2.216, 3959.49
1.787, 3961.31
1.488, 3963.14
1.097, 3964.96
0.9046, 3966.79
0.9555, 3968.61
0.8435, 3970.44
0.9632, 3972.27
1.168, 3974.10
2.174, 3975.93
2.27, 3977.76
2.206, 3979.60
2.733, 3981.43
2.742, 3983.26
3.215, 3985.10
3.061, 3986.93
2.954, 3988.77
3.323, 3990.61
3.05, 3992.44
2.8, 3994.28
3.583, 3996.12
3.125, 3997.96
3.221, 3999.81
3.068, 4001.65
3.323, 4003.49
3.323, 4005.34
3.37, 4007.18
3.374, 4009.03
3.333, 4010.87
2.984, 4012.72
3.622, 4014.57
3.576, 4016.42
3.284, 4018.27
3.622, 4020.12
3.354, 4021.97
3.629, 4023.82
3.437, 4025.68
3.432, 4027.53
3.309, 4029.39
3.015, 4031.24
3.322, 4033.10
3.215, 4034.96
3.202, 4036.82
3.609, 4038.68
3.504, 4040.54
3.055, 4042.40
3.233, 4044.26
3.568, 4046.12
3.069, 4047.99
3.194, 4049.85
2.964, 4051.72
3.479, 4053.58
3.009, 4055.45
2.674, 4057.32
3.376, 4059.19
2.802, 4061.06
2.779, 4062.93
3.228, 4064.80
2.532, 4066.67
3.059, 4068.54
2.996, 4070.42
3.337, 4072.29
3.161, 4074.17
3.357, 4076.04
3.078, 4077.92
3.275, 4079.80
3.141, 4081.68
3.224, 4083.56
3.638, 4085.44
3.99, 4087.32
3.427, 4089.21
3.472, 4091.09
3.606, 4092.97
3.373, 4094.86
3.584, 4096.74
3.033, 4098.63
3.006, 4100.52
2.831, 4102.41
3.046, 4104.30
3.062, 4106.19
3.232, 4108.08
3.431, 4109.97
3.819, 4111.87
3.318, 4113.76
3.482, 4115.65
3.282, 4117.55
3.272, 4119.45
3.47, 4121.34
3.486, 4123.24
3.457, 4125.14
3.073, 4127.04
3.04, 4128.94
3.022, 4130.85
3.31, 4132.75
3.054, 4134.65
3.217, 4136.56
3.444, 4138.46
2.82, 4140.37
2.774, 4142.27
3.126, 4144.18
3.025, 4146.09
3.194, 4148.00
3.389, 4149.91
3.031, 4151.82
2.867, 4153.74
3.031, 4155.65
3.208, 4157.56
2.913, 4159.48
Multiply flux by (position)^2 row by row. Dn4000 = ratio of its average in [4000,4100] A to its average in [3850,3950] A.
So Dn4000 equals 2.02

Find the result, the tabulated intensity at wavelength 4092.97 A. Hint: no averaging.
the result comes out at 3.606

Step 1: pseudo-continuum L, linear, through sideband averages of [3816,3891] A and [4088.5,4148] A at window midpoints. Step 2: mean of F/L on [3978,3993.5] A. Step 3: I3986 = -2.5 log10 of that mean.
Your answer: -0.22 mag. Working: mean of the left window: 1.47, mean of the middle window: 2.88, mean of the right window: 3.24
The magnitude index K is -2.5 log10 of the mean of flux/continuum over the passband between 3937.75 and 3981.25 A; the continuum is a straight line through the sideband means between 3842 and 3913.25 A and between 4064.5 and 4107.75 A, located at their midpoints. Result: 0.29 mag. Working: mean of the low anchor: 1.74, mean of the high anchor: 3.24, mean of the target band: 1.78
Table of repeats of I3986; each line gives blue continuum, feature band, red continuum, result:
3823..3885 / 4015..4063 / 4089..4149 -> -0.21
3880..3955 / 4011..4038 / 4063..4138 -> -0.24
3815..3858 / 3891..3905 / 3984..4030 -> -0.03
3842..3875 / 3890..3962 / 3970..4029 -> 0.11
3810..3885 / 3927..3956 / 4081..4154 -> 0.24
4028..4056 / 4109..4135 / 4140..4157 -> -0.08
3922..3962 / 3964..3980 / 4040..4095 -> 0.48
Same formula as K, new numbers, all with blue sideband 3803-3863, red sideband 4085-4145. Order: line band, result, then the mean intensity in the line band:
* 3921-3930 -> 0.214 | 1.73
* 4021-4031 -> -0.240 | 3.41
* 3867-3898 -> 0.088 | 1.7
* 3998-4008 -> -0.246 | 3.25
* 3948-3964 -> 0.061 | 2.17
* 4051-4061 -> -0.058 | 3.08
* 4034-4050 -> -0.166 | 3.3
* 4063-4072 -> 0.008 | 2.97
